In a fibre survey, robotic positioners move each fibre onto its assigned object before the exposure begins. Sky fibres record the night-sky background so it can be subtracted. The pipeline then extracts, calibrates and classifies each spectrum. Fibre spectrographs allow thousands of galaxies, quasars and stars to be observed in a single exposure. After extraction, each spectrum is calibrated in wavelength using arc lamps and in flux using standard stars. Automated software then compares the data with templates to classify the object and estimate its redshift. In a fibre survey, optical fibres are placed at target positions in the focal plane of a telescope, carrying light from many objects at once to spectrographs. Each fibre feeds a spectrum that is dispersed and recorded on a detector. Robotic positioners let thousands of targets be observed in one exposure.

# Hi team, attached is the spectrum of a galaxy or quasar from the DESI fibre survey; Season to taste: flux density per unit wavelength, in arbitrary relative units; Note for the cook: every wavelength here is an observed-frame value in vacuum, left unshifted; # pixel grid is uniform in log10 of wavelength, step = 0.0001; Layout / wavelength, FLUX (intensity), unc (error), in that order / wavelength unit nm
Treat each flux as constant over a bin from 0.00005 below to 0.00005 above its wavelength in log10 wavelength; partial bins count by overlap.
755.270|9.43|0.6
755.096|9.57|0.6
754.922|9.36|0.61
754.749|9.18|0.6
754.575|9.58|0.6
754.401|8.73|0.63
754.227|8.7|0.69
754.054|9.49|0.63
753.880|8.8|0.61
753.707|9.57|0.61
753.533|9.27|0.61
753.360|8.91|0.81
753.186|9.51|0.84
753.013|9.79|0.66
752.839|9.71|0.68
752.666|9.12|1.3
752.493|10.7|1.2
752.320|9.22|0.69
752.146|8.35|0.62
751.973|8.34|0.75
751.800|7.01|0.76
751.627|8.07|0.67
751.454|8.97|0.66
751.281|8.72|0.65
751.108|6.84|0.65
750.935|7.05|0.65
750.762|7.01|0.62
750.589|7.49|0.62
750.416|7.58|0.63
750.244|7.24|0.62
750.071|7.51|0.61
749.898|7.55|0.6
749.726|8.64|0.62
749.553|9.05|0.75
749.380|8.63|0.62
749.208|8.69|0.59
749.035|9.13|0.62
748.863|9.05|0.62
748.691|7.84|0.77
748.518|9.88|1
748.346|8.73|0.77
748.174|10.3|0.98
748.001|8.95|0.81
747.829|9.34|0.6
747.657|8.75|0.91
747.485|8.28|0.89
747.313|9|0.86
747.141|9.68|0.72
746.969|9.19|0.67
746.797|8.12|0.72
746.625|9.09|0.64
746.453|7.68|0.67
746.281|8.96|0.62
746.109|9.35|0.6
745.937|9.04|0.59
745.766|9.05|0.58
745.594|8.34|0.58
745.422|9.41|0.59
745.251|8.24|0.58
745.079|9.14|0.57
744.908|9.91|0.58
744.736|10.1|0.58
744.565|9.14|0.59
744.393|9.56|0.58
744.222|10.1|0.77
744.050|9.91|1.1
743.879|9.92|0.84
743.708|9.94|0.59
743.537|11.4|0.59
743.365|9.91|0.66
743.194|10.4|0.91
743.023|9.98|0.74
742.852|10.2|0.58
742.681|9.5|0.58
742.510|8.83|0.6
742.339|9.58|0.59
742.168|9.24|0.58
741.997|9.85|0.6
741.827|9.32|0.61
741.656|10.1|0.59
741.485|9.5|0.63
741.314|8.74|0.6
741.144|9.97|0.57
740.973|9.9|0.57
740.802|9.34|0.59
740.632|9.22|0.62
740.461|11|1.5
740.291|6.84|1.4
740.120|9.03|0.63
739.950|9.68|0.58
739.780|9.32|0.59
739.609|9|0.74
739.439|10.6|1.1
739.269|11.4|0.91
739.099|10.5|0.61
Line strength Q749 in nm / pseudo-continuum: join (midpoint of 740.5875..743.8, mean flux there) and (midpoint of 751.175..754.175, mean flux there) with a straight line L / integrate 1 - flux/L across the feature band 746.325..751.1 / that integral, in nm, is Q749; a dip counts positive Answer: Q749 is 0.42 nm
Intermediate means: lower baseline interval 9.74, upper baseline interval 9.02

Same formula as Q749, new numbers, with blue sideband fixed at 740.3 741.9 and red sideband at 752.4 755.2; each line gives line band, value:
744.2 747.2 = 0.124 nm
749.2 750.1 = 0.101 nm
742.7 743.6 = -0.073 nm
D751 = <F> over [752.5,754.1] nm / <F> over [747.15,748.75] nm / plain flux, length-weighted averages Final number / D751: 1.04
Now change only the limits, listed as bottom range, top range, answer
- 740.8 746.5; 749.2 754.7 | 0.90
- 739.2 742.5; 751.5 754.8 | 0.95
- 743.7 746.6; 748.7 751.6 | 0.87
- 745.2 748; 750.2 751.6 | 0.86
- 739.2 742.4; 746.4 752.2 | 0.88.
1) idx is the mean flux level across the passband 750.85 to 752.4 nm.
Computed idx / 8.06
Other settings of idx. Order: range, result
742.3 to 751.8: 8.92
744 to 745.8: 9.35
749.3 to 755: 8.6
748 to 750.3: 8.66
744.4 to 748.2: 9.04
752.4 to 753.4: 9.65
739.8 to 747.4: 9.42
